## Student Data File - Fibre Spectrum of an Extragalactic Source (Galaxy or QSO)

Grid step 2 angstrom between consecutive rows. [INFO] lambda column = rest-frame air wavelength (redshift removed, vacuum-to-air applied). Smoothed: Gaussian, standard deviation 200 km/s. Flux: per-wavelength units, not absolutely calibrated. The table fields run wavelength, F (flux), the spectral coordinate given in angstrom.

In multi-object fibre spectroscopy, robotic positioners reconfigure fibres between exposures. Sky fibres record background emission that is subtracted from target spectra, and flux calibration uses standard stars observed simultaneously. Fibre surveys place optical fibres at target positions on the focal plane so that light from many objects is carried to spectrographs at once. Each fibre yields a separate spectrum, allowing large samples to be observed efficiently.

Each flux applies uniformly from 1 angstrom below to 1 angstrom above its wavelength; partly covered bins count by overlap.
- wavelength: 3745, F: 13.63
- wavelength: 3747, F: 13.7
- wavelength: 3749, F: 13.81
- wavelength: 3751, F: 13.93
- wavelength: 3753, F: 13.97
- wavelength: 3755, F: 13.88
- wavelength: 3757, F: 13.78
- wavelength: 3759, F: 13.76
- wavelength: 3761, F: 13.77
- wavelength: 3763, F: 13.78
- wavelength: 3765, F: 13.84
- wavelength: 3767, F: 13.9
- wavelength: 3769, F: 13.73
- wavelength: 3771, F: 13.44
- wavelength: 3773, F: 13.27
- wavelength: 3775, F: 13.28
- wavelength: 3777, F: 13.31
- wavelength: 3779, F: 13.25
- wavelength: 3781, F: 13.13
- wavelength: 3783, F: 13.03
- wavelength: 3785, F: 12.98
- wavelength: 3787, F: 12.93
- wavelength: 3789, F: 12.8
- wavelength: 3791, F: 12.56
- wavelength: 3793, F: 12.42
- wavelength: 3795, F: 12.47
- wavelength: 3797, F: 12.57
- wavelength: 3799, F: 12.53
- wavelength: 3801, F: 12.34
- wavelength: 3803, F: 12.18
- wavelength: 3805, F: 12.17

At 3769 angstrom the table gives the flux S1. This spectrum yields 13.73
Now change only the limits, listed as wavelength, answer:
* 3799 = 12.53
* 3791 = 12.56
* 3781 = 13.13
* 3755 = 13.88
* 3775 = 13.28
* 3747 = 13.7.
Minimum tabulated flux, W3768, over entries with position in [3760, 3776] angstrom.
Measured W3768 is 13.27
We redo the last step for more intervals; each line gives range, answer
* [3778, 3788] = 12.93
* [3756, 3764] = 13.76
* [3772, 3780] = 13.25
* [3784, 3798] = 12.42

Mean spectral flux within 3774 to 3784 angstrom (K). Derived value 13.2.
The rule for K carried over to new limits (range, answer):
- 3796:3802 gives 12.5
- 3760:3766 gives 13.8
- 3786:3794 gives 12.7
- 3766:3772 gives 13.7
